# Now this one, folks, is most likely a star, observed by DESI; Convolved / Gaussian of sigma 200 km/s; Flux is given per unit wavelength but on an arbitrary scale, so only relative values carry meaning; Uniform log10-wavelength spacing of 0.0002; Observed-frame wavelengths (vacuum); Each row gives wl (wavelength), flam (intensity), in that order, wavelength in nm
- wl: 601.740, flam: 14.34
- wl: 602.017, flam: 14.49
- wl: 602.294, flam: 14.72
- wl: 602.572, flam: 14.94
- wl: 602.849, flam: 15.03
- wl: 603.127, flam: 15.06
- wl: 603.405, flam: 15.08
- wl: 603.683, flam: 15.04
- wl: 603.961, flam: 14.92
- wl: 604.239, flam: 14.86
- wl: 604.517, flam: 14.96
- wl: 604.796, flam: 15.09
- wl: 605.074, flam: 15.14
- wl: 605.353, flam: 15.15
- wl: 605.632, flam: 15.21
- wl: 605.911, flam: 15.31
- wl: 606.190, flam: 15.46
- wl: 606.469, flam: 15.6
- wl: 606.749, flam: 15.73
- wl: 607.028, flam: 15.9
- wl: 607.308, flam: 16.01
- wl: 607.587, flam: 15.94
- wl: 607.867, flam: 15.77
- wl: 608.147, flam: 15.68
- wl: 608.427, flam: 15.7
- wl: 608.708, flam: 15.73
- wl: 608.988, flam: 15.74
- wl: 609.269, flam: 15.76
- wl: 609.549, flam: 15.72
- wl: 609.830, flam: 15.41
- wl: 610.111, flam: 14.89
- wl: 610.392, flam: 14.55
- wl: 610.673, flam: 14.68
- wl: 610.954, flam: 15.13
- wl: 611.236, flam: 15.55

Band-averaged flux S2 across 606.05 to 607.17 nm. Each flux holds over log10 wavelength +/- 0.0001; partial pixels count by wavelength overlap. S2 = 15.7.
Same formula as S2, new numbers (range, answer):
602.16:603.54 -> 15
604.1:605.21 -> 15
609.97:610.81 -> 14.7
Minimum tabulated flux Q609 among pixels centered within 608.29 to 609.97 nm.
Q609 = 15.41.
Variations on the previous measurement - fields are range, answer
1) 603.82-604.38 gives 14.86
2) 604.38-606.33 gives 14.96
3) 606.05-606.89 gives 15.46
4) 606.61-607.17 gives 15.73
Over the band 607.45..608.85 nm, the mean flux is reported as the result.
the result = 15.8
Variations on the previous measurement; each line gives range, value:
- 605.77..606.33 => 15.4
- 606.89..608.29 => 15.9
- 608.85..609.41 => 15.8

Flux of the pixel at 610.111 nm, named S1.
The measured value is 14.89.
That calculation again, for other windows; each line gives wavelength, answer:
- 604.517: 14.96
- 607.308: 16.01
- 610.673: 14.68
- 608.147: 15.68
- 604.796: 15.09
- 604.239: 14.86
